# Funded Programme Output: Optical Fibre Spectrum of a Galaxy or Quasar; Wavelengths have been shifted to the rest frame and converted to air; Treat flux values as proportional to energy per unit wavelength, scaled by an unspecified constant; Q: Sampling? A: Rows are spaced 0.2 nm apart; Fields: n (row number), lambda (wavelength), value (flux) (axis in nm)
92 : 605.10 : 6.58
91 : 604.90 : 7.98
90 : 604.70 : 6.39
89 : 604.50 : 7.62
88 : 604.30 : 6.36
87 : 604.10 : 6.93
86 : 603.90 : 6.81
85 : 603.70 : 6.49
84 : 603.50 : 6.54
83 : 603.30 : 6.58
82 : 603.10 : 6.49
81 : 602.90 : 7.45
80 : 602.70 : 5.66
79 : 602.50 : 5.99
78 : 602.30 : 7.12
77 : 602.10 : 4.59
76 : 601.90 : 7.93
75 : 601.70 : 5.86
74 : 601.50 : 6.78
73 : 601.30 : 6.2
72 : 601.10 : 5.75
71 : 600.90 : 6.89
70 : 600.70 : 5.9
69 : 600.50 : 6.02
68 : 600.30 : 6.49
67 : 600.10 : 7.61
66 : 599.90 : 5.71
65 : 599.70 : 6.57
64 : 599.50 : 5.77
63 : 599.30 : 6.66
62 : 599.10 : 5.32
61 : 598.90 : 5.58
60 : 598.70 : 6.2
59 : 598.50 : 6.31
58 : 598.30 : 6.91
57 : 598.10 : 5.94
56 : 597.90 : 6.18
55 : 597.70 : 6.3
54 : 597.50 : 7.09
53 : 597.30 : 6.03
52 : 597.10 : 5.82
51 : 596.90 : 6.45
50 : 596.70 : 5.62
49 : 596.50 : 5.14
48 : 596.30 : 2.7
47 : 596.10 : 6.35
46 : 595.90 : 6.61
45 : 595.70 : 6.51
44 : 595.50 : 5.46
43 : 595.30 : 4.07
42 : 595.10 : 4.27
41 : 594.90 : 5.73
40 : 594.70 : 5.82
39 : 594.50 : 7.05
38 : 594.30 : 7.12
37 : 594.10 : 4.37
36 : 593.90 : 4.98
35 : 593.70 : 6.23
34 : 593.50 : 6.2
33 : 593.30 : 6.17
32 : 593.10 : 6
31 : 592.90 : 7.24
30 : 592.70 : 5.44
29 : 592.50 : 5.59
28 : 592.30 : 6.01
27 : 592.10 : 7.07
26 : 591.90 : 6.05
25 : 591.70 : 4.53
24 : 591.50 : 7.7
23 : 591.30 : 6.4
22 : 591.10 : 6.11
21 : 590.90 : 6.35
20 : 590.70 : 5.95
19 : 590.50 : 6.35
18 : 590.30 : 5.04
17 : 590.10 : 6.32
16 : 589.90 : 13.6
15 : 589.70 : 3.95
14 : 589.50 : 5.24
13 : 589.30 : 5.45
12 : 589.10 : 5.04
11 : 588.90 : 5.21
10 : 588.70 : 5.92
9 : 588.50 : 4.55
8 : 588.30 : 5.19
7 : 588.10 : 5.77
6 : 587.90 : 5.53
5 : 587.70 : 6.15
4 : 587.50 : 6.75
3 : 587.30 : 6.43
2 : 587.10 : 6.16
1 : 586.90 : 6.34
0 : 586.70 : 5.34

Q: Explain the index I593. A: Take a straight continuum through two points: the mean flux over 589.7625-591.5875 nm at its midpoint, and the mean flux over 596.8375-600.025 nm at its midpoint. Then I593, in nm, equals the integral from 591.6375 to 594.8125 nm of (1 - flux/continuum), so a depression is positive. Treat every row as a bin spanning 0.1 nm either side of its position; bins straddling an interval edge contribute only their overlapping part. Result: 0.347 nm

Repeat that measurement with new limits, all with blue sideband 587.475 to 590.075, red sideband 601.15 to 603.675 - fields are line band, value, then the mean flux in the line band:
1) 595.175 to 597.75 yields 0.23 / 5.68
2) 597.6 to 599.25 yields 0.05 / 6.11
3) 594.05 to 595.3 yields 0.11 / 5.65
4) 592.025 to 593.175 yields -0.02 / 6.21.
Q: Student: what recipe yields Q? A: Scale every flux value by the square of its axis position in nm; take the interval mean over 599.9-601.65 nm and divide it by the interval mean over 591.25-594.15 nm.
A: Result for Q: 1.1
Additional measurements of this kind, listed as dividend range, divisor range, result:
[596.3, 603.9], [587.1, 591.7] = 1.06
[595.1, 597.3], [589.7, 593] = 0.85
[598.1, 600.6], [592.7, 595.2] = 1.08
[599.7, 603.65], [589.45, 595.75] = 1.08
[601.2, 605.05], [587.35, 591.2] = 1.15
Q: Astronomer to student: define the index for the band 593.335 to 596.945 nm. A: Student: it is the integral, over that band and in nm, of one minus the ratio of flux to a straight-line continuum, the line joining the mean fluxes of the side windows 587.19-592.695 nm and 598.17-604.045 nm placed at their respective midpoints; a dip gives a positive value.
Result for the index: 0.36 nm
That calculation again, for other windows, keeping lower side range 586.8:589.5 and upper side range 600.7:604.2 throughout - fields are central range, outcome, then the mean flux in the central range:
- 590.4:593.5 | -0.151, 6.2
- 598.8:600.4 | 0.025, 6.21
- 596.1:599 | 0.146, 5.89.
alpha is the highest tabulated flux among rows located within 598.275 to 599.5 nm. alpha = 6.91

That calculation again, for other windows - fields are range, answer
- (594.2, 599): 7.12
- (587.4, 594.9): 13.6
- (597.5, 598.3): 7.09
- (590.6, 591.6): 7.7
